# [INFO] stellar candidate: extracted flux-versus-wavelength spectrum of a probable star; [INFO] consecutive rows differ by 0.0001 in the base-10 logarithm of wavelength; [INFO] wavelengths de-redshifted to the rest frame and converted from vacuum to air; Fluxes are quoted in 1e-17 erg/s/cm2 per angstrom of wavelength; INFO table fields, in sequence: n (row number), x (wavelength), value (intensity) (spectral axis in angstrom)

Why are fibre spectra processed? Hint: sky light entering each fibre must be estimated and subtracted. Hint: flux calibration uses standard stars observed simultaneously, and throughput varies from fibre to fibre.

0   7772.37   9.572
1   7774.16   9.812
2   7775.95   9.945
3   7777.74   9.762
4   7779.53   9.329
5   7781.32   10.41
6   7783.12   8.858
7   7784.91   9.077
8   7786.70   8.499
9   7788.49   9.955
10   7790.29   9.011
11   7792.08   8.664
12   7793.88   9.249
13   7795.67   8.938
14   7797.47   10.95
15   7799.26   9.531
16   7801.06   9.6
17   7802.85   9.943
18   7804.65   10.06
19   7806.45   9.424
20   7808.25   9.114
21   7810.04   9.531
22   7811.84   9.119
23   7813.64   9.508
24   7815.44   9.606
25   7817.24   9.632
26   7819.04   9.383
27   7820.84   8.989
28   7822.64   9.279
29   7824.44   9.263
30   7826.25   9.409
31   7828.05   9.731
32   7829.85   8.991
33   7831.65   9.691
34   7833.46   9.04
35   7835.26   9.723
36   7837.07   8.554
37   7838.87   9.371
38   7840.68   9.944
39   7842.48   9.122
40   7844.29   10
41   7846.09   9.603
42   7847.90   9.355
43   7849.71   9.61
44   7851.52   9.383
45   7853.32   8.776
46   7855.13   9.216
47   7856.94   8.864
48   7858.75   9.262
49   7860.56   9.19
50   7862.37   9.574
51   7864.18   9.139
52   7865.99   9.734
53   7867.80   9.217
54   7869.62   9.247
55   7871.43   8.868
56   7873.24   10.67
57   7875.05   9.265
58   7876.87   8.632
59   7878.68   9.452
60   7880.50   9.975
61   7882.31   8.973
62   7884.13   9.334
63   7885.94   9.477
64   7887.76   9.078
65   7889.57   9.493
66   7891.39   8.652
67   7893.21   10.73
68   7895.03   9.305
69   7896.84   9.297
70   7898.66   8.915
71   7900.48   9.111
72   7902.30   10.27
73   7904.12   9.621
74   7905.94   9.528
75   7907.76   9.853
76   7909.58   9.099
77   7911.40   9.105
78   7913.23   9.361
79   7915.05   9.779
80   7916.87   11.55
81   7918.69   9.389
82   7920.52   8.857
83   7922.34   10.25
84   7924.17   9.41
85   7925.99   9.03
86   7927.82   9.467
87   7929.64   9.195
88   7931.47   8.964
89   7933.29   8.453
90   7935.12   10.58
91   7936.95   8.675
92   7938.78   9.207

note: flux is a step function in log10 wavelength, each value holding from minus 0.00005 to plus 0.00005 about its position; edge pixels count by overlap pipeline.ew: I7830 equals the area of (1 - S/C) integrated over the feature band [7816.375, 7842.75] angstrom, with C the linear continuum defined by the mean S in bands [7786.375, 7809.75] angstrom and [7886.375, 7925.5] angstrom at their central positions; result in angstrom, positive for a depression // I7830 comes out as 0.4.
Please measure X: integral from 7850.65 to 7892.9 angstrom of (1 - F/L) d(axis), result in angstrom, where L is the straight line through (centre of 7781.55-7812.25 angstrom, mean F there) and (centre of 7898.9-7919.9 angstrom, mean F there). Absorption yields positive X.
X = 1.2 angstrom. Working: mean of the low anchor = 9.41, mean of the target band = 9.3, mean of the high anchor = 9.66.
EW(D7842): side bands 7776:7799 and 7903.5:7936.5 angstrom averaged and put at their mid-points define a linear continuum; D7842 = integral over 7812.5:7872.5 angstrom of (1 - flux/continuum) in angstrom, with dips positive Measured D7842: 0.7 angstrom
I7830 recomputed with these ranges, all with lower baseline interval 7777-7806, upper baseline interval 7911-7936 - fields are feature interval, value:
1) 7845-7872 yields 0.7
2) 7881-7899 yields 0.3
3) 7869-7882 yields 0.1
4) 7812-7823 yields 0.1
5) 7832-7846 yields 0.1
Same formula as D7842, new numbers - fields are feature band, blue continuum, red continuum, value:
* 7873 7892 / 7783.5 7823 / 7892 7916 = 0.3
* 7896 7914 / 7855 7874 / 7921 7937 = -0.1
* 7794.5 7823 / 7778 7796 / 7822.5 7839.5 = -0.8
